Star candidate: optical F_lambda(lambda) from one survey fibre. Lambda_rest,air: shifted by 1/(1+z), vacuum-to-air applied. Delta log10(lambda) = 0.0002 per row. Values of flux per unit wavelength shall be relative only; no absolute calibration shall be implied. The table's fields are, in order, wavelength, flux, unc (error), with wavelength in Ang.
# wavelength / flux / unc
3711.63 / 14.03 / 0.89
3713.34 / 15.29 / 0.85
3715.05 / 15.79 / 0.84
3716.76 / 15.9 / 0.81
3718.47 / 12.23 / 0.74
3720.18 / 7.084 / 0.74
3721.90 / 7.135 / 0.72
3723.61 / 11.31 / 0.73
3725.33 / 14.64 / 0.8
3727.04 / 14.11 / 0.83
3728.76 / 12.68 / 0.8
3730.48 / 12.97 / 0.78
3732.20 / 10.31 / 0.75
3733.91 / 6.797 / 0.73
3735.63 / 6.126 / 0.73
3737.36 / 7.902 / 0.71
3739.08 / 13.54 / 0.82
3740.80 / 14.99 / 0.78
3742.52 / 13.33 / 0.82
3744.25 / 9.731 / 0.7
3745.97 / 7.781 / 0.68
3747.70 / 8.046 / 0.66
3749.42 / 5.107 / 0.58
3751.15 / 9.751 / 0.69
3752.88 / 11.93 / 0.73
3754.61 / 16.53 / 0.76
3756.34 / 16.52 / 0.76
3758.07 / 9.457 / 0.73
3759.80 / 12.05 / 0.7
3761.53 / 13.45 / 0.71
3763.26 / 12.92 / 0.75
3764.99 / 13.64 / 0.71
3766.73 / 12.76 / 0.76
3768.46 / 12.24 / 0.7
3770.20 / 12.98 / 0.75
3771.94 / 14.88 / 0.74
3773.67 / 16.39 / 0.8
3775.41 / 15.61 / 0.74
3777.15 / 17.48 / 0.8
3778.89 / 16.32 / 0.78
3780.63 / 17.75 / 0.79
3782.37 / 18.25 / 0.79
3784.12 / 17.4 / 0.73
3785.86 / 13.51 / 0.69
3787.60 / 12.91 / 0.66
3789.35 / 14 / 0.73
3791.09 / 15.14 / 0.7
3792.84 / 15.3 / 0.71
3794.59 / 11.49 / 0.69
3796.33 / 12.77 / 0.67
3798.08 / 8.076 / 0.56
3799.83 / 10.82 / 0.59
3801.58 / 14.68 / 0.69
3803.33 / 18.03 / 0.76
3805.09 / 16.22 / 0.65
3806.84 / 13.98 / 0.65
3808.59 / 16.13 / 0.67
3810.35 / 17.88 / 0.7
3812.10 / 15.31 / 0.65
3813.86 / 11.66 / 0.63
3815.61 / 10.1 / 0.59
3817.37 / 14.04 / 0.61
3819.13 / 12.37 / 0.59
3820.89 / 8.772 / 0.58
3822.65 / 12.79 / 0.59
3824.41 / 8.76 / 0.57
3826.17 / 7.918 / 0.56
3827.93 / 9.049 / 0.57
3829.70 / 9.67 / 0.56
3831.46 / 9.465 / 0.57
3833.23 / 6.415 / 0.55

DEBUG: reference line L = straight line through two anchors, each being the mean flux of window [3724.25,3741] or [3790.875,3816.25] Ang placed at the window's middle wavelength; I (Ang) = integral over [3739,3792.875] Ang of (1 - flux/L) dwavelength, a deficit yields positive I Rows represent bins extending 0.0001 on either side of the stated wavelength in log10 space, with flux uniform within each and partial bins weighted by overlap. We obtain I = -4.1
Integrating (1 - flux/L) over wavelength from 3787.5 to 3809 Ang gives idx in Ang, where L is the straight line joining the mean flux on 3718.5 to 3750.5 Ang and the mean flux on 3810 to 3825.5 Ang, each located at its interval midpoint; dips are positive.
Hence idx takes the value -3.8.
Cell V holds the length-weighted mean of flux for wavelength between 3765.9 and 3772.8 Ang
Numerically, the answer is 13.2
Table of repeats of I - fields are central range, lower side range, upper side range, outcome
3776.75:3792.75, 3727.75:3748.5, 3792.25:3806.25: -3.95 Ang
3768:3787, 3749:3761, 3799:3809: -3.47 Ang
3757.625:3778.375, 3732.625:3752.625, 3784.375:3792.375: -2.78 Ang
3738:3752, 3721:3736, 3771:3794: 2.25 Ang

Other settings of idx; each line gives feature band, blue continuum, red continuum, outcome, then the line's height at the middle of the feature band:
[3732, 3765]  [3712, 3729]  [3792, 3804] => 4.7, 12.8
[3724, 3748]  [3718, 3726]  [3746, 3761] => -0.9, 10.6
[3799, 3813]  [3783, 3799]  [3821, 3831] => -4.3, 11.8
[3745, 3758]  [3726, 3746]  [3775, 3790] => 2.1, 12.7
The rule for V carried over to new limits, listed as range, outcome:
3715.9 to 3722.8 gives 10.6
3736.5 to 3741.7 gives 12.2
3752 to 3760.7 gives 13.3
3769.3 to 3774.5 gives 14.7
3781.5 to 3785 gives 17.8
